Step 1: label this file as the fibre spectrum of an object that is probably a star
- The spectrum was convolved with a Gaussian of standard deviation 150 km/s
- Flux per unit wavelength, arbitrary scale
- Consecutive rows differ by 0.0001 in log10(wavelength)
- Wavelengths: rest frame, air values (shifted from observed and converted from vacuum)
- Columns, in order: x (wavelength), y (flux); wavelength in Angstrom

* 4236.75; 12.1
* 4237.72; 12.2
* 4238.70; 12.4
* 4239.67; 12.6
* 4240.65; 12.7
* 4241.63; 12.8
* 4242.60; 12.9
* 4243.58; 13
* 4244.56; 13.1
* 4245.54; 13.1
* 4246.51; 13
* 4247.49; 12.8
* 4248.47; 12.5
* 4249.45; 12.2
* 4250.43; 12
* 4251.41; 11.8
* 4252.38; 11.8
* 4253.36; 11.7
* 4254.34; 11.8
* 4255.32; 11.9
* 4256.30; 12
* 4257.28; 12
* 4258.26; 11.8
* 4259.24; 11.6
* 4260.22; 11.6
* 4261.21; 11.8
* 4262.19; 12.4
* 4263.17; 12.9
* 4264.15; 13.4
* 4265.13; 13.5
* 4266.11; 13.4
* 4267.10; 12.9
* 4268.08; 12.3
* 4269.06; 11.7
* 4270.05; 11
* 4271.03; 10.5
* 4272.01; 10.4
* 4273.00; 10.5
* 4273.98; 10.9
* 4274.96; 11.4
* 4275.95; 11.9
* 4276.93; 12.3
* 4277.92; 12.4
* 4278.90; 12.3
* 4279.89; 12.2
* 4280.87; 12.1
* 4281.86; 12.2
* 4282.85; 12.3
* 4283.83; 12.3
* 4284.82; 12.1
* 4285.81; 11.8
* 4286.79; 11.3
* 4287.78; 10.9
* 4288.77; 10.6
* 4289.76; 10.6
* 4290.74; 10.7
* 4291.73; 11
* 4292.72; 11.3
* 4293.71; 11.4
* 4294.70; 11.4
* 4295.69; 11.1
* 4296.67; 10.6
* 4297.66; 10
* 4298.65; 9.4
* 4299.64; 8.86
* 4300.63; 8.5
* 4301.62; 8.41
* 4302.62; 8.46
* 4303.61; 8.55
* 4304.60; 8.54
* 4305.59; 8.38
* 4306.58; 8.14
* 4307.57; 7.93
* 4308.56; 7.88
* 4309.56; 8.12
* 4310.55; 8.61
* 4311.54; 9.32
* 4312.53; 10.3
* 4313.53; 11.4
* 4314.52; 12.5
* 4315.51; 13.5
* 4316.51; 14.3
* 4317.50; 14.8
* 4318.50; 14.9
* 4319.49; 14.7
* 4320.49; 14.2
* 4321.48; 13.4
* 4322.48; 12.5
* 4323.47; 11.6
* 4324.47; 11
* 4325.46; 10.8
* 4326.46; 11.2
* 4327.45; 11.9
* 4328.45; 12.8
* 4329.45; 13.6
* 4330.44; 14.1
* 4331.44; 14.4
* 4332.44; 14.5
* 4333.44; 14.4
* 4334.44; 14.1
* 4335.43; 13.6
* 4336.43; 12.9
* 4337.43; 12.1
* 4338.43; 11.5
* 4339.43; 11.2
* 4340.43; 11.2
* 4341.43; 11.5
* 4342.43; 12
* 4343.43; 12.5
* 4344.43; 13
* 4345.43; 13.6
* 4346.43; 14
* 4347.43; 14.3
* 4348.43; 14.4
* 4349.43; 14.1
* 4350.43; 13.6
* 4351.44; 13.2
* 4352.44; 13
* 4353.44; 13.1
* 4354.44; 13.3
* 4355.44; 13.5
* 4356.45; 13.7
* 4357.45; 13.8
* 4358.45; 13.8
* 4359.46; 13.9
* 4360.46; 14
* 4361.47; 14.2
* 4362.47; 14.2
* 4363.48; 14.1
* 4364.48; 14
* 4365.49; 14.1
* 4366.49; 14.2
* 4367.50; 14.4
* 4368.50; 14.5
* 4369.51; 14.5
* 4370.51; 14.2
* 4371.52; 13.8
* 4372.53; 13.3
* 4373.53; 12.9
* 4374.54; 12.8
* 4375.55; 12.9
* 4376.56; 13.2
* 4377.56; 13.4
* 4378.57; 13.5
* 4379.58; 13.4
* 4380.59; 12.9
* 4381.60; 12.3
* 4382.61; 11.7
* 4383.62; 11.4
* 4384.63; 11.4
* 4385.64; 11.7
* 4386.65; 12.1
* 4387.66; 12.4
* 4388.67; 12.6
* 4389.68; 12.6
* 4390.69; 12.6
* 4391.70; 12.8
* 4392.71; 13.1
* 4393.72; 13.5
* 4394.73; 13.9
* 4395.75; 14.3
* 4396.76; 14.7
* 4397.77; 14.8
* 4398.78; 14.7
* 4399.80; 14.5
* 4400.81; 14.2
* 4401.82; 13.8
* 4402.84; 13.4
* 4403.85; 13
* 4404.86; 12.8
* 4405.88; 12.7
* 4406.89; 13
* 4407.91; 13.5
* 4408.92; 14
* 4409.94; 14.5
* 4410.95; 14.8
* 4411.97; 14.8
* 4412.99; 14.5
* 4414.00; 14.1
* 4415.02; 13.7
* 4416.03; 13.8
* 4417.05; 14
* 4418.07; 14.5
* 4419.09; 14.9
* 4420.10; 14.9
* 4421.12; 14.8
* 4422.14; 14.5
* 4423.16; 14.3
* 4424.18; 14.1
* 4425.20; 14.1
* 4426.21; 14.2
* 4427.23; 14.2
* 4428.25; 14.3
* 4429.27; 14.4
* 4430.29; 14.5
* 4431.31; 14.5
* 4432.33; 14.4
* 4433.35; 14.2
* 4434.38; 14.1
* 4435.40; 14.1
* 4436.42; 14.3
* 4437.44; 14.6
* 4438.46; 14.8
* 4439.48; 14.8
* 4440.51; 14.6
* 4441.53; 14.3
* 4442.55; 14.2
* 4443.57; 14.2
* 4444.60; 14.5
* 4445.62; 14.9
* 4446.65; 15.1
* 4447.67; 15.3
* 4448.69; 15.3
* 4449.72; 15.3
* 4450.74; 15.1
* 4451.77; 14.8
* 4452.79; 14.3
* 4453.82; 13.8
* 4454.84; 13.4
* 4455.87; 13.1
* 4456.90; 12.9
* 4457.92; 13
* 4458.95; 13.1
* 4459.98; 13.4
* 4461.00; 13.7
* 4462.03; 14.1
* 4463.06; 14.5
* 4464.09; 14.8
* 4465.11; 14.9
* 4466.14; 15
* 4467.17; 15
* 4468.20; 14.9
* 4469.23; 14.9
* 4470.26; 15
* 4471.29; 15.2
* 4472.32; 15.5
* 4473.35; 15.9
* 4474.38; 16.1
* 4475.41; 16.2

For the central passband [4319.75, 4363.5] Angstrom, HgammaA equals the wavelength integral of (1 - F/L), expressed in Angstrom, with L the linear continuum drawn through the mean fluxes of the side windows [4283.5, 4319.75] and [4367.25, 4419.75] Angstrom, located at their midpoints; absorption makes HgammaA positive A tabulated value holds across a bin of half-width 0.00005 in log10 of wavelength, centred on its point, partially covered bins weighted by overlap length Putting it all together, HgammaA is -4.8 Angstrom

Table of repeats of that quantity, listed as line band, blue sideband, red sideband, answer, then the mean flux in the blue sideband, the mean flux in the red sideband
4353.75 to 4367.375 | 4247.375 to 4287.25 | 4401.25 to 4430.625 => -0.63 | 12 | 14.1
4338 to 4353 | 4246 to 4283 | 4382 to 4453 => 0.21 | 12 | 14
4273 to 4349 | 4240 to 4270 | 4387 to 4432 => 7.74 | 12.4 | 13.9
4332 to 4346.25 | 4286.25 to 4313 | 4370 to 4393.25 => -2.06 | 9.65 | 12.7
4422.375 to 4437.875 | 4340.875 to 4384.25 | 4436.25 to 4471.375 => -0.13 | 13.4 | 14.4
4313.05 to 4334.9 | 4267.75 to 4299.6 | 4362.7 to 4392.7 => -2.06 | 11.3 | 13.1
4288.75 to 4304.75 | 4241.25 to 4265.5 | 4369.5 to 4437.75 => 3.47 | 12.4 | 13.7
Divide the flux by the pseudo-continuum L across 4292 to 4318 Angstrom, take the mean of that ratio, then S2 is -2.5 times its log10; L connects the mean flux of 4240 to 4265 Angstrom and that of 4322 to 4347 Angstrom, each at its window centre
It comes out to 0.24 mag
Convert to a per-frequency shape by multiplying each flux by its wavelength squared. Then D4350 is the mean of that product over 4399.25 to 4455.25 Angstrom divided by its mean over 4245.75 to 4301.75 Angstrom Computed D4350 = 1.32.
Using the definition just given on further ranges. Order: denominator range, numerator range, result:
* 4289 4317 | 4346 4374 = 1.43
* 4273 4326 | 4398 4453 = 1.37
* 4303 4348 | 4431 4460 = 1.26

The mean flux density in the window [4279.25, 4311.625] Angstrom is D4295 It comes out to 10.2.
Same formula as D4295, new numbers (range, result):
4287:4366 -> 12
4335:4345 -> 12.1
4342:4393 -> 13.3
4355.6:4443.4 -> 13.8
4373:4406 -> 13.1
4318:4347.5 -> 12.9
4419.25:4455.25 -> 14.5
